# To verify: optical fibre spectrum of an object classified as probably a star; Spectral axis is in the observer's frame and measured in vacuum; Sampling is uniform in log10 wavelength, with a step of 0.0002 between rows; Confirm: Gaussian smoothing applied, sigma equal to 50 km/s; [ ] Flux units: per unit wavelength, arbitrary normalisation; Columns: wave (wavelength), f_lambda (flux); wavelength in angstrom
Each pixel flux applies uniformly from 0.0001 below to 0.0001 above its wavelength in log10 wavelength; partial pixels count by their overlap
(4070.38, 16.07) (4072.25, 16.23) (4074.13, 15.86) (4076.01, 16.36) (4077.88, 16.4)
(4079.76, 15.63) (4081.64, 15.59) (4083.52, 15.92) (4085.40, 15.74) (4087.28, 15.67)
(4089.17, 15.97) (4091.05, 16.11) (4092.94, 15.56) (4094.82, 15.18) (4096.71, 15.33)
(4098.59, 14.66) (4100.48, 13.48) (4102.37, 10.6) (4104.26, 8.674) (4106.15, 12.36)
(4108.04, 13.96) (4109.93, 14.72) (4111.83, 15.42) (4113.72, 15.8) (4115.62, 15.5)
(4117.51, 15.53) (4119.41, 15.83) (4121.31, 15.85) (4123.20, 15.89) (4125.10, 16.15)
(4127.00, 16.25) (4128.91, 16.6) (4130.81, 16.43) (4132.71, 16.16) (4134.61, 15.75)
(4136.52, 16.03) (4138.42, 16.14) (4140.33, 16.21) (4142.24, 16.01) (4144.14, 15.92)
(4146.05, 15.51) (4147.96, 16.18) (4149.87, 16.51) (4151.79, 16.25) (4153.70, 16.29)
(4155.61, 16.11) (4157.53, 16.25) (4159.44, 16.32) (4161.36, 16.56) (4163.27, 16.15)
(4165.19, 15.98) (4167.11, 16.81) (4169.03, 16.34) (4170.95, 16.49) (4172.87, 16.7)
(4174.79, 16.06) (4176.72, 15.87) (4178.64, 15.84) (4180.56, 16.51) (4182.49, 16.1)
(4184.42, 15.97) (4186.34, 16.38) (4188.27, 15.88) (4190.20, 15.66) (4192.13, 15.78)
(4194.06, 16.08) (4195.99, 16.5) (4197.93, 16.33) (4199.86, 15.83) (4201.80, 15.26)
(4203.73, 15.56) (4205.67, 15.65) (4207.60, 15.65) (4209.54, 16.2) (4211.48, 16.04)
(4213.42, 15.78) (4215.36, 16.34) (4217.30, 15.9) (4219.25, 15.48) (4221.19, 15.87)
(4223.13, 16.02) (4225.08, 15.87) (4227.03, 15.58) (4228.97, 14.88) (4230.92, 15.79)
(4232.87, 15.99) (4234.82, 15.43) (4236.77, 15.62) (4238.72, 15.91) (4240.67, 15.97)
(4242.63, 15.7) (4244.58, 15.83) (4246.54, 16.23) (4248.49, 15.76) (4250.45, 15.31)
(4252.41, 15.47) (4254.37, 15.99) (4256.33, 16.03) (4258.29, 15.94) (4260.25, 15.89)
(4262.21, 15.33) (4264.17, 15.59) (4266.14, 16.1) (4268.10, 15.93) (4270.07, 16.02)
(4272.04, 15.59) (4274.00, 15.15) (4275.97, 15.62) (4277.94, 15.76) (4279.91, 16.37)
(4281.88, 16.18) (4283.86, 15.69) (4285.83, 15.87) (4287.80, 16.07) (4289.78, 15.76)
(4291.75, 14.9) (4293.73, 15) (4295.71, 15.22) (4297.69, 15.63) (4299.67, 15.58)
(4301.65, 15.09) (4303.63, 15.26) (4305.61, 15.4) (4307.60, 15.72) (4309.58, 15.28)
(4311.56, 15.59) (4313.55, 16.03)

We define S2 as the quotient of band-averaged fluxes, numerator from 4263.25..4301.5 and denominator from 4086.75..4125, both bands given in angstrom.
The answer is 1.07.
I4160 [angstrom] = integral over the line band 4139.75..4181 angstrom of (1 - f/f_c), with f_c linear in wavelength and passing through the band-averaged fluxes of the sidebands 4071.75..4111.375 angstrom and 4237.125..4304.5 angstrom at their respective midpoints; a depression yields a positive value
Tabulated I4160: -3.0 angstrom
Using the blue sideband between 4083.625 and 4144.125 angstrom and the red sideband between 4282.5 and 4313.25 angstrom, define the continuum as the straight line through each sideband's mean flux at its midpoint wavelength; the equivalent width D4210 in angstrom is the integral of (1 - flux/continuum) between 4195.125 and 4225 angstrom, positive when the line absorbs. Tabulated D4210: -1.08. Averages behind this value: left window 15.2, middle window 15.9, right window 15.5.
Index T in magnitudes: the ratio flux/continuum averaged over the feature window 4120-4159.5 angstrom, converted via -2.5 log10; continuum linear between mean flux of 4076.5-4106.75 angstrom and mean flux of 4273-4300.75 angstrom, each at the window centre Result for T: -0.09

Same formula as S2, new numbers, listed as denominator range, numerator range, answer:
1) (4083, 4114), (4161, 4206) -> 1.12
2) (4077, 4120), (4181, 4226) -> 1.08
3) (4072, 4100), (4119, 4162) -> 1.03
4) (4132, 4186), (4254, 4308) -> 0.97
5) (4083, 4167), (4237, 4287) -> 1.02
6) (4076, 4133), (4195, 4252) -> 1.05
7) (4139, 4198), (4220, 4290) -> 0.98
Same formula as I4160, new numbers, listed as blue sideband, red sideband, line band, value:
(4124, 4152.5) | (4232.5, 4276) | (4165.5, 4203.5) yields -0.3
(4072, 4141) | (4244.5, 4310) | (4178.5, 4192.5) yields -0.5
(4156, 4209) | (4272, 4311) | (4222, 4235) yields 0.2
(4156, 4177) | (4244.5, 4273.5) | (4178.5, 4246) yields 0.8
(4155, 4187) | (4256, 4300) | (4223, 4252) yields 0.4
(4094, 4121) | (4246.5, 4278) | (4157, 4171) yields -1.6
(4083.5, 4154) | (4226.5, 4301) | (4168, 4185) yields -0.8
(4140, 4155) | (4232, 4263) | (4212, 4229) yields 0.1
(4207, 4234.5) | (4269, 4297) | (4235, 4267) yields -0.1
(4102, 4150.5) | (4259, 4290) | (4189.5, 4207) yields -0.3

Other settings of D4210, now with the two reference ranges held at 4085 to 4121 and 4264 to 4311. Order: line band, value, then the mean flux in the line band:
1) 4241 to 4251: -0.3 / 15.8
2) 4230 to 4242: -0.4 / 15.8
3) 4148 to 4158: -1.0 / 16.3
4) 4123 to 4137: -1.4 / 16.2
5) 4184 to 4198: -0.9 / 16.1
